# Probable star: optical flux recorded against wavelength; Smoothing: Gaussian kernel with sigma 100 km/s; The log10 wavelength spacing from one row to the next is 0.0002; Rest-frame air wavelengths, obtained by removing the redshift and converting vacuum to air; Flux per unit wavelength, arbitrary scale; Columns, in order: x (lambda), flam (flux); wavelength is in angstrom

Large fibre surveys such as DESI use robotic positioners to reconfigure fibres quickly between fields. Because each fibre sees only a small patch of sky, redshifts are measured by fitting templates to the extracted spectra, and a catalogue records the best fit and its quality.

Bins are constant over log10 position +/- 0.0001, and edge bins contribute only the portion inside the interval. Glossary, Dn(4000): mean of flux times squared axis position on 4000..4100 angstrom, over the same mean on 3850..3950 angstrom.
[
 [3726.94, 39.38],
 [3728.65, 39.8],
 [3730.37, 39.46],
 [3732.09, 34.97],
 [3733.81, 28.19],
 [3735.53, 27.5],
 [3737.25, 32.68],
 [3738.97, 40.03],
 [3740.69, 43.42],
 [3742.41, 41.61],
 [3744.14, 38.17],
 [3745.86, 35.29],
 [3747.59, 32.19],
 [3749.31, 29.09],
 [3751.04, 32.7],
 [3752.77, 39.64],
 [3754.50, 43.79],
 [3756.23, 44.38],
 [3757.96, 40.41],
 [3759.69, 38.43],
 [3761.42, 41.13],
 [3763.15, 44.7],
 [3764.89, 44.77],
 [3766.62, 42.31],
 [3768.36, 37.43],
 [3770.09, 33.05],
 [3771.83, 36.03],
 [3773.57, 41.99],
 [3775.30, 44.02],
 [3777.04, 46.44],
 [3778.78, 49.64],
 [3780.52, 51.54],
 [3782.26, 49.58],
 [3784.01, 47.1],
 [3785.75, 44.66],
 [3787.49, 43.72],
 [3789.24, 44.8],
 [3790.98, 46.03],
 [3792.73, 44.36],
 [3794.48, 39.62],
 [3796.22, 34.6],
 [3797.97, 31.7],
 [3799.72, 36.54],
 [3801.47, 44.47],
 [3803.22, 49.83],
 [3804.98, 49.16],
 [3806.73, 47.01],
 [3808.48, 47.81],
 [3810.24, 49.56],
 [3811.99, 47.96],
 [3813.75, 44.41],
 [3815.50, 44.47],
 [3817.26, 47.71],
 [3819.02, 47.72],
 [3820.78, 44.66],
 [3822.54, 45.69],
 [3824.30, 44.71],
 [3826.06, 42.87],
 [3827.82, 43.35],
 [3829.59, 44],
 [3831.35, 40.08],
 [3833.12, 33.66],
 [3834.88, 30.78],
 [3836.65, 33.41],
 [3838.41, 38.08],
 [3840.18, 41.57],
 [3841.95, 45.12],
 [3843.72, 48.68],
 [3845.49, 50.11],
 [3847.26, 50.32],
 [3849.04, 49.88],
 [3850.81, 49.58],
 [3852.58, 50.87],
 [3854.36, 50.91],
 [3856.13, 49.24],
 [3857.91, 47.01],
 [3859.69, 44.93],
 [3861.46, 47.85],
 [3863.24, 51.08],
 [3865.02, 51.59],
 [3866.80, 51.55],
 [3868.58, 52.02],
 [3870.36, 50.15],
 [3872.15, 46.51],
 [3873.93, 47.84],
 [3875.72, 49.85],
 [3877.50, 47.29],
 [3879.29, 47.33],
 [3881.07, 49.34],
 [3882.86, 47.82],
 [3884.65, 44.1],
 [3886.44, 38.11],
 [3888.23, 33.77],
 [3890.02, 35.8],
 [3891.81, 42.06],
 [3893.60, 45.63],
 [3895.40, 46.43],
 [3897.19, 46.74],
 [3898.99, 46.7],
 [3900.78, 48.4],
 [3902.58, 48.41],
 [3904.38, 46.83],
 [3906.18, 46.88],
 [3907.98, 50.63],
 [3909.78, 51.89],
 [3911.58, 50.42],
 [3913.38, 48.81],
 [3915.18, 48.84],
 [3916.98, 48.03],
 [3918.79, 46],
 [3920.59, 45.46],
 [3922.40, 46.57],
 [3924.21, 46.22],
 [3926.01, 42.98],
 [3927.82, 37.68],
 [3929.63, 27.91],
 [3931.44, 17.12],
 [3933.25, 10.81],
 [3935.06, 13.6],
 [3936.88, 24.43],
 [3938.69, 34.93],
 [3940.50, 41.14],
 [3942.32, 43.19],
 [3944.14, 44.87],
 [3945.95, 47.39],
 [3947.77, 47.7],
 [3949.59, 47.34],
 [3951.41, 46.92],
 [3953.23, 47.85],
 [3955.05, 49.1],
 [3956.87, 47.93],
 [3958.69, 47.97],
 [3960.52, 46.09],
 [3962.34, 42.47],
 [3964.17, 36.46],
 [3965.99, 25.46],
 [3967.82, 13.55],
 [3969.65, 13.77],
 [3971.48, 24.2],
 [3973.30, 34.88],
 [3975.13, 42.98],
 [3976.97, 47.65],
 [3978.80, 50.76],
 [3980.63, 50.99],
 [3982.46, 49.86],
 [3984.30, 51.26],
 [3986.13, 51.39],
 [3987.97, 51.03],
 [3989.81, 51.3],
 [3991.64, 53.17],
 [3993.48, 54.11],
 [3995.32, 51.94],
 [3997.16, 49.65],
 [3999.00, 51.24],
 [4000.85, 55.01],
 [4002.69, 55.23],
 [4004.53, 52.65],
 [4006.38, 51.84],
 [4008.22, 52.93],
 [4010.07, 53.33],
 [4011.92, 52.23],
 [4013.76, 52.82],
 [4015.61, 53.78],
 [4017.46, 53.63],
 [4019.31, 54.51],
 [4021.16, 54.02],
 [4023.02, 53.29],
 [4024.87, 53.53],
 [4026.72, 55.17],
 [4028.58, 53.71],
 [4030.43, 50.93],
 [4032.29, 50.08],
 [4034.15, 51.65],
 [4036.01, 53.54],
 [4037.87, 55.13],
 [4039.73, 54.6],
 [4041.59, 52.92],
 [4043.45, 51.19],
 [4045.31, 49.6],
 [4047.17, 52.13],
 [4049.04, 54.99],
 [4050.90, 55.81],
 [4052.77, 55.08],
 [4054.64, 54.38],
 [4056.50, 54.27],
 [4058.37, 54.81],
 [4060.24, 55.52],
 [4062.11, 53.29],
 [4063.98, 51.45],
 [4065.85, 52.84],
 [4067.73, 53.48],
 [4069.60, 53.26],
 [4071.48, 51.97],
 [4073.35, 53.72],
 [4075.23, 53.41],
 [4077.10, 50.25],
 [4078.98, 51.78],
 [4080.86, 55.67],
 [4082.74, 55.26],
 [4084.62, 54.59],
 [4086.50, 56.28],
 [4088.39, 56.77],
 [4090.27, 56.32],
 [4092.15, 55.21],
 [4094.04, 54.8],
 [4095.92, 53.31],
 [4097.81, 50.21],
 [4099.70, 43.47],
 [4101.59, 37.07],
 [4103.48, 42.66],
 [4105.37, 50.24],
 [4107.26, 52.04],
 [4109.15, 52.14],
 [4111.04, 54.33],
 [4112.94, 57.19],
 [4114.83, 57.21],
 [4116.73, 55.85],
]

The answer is 1.31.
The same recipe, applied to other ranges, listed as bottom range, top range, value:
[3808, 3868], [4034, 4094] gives 1.32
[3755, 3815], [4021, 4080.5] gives 1.40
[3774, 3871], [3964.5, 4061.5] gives 1.21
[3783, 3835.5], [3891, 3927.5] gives 1.14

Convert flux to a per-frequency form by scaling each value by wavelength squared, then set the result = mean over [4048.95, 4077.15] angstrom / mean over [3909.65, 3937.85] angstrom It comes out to 1.5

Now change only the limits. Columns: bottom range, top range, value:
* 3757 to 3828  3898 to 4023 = 1.11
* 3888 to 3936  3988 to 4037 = 1.34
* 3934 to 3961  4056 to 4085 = 1.36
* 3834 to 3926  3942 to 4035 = 1.08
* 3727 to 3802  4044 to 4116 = 1.55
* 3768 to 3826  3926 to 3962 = 0.94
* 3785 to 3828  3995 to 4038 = 1.33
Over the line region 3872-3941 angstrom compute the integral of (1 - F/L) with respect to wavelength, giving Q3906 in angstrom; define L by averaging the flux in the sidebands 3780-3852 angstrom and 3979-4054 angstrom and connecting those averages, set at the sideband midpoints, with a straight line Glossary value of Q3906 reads 8.6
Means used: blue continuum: 44.2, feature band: 42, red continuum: 52.8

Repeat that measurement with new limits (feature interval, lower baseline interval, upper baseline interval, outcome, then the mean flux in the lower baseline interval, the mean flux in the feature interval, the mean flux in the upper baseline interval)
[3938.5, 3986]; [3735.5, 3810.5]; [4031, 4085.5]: 7.38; 41.5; 41.7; 53.3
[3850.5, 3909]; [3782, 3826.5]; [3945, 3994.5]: -3.91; 44.6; 47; 43.5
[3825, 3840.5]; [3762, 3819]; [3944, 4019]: 2.08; 44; 38.6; 46.6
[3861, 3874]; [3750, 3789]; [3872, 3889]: -1.48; 42.6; 50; 45.2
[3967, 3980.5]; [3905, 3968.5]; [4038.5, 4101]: 3.20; 40.5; 33.8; 53.3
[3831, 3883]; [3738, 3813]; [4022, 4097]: -1.24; 42.1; 46.5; 53.6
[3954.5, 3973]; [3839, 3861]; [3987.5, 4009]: 6.13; 48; 34.4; 52.5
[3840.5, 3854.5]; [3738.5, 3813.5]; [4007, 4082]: -1.22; 42.2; 49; 53.3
